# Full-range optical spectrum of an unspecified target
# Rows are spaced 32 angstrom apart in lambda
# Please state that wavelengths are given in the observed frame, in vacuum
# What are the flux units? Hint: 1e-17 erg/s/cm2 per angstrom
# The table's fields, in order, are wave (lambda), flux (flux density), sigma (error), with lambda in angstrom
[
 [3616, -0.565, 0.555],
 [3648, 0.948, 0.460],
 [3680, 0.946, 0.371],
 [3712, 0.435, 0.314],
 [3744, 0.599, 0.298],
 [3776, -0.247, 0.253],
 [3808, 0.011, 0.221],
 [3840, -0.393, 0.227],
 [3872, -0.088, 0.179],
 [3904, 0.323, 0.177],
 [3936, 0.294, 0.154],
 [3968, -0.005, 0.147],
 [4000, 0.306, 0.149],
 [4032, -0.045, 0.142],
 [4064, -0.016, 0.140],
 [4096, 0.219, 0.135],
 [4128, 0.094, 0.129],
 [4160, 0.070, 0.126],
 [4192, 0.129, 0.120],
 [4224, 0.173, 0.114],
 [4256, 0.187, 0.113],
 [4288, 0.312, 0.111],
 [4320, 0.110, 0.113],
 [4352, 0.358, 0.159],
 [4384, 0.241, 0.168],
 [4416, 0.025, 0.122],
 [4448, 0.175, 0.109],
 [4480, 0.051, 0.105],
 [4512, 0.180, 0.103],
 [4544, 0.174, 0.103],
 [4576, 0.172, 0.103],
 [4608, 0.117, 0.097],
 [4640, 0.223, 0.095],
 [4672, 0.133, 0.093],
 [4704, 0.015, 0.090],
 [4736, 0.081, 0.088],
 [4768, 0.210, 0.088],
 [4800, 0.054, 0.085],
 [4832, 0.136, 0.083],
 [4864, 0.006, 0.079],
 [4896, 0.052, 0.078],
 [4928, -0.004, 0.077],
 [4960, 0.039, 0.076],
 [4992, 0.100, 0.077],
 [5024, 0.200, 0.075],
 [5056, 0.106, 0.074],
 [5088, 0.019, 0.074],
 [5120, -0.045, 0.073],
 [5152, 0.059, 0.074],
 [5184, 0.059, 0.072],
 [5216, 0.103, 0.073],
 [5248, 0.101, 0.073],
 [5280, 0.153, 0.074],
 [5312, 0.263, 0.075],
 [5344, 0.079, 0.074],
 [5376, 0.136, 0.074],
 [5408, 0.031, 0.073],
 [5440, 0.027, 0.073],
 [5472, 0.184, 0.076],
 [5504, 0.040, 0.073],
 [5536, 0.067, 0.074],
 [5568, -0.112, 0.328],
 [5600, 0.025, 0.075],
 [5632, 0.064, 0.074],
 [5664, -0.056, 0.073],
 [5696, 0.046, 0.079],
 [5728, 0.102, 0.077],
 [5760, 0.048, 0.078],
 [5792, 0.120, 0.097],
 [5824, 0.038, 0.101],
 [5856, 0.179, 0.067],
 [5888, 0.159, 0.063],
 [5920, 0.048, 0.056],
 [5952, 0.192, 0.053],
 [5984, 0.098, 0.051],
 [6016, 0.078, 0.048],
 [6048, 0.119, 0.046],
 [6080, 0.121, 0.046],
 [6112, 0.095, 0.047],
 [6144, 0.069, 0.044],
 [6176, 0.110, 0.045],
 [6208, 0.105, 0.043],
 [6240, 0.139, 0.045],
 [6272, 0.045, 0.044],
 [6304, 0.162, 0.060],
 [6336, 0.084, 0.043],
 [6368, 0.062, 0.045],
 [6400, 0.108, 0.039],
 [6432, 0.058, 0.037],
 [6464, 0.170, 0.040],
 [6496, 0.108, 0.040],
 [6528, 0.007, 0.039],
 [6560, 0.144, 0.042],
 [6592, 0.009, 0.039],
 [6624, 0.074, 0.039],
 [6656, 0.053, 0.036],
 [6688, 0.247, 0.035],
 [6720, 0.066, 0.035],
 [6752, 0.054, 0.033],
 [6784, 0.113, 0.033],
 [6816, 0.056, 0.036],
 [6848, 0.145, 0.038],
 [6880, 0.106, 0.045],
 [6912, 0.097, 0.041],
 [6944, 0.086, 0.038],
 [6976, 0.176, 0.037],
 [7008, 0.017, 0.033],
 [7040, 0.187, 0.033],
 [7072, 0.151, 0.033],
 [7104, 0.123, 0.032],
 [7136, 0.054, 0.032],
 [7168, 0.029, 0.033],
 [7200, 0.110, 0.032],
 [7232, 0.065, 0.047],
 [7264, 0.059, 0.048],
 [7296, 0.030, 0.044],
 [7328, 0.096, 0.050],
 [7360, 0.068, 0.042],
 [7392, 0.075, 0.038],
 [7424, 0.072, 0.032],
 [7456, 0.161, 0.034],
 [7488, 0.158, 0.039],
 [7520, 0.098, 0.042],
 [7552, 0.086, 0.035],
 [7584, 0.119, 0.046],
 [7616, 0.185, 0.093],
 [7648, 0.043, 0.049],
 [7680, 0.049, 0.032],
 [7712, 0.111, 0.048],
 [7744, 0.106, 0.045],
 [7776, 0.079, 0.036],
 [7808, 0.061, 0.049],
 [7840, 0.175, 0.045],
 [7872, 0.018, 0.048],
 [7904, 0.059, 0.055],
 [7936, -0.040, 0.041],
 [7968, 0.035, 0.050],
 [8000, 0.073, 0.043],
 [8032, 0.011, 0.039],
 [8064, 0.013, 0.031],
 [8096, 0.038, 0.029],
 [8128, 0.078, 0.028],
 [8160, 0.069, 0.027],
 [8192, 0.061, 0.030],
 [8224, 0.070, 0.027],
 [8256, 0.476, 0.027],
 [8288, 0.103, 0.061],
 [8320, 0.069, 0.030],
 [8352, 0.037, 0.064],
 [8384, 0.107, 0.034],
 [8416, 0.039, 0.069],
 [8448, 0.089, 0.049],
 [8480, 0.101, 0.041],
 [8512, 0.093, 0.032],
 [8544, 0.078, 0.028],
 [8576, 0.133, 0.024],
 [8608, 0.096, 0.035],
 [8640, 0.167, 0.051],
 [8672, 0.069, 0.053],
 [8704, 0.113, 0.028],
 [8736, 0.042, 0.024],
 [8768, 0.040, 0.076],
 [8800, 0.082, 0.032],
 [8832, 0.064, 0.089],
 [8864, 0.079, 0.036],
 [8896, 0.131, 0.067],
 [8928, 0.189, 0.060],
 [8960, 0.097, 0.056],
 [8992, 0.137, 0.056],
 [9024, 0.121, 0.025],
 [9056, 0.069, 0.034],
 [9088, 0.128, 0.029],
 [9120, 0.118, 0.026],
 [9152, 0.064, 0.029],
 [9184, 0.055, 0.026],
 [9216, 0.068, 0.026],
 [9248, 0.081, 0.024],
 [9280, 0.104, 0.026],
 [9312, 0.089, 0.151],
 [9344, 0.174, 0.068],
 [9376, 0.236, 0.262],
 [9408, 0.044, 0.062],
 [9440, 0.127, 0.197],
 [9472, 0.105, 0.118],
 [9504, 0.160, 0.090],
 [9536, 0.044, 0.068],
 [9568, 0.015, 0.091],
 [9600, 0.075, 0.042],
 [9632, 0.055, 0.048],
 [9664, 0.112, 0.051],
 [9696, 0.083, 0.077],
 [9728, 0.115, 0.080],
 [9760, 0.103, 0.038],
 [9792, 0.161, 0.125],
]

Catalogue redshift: 1.21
